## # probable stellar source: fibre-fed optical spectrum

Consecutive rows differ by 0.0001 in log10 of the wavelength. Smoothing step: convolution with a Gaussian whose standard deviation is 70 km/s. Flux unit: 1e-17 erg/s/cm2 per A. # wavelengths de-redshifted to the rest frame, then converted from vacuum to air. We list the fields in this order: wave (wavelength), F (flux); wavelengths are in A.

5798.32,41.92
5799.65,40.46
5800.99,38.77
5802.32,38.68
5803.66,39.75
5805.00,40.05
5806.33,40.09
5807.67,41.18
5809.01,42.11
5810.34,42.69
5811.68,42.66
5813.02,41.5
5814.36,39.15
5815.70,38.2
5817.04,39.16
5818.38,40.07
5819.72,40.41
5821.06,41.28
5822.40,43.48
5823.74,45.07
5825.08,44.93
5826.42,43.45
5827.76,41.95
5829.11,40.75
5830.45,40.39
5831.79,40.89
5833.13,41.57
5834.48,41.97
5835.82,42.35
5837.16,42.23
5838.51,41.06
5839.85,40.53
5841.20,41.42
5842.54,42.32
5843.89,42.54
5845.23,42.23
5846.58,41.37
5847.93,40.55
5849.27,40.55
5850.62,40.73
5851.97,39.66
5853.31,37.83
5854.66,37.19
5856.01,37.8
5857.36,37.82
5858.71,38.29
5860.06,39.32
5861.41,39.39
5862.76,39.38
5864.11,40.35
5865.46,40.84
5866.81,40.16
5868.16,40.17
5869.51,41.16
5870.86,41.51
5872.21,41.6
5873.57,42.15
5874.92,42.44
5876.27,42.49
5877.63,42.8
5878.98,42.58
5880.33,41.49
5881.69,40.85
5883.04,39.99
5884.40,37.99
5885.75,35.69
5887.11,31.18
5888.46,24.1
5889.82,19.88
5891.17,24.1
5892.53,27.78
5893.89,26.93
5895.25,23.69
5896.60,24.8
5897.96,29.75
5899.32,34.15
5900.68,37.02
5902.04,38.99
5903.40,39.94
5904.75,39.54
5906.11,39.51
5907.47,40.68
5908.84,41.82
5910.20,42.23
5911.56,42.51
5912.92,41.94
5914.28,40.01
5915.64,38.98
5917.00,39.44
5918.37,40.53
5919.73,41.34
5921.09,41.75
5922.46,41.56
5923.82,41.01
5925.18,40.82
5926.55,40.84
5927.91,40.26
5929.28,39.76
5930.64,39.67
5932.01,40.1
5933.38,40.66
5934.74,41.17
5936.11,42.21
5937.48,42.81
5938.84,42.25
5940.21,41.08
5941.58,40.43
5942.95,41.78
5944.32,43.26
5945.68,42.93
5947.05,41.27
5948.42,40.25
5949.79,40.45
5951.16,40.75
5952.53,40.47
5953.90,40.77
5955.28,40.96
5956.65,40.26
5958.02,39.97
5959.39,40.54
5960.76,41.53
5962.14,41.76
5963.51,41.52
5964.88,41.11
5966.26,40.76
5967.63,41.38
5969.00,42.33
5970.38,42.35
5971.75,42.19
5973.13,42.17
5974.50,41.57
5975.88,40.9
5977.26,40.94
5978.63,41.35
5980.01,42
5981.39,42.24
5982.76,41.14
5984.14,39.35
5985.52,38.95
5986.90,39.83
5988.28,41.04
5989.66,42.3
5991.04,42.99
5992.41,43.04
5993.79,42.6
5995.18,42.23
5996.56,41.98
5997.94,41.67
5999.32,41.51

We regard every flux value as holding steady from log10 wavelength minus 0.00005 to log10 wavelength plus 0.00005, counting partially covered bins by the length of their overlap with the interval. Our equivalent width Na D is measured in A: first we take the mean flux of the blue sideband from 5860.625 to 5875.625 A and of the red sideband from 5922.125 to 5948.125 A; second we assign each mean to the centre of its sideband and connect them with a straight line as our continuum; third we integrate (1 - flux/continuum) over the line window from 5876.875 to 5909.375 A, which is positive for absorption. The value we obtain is 5.2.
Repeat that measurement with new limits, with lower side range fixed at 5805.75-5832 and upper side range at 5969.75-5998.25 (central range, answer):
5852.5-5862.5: 0.77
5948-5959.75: 0.30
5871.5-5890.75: 1.93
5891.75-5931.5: 3.55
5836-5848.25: -0.04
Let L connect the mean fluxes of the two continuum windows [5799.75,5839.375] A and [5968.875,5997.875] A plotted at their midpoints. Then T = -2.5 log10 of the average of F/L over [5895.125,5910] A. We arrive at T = 0.15 mag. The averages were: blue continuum 41.2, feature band 36.1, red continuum 41.6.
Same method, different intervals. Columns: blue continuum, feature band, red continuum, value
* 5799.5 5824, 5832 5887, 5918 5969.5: 0.01 mag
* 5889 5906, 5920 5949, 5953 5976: -0.13 mag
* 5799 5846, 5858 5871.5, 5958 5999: 0.03 mag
